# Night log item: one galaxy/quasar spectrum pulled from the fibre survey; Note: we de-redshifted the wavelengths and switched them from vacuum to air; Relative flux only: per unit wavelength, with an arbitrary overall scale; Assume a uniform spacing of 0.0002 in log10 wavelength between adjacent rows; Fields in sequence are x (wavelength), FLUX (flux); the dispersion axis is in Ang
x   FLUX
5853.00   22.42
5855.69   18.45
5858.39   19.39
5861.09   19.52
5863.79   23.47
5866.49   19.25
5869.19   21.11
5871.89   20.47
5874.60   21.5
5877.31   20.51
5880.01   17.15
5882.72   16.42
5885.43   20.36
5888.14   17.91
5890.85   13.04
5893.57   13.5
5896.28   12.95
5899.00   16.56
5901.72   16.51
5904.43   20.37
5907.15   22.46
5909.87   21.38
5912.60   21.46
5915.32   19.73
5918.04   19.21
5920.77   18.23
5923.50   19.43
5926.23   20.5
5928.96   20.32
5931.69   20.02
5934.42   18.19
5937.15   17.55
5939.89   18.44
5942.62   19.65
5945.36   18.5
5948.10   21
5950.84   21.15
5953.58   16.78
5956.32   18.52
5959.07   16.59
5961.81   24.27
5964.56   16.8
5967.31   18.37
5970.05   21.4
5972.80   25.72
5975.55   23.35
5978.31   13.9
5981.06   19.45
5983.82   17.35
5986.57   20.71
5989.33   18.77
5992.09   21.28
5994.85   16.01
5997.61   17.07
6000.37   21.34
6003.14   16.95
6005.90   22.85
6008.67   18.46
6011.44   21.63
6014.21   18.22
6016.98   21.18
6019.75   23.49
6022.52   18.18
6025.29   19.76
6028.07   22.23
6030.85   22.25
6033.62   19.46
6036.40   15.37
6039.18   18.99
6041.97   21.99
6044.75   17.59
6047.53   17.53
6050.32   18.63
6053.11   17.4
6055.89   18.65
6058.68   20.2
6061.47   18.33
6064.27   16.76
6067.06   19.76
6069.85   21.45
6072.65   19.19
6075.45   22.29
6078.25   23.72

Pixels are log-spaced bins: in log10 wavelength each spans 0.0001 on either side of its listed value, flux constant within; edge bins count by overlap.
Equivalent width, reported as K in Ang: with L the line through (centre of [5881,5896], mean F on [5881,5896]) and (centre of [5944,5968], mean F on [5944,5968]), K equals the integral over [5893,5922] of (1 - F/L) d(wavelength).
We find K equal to -2.7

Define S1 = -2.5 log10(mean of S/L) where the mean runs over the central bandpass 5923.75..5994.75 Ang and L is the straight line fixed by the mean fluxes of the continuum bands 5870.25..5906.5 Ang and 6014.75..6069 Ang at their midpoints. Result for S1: -0.06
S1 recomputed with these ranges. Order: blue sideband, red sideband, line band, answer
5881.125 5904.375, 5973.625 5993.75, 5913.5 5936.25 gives -0.13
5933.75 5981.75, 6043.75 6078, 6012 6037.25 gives -0.05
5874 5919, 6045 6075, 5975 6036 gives -0.05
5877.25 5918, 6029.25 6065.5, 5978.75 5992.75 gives -0.04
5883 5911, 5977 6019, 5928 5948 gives -0.06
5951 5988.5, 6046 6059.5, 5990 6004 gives 0.03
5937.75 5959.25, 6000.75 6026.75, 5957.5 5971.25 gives -0.01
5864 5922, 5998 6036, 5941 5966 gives 0.01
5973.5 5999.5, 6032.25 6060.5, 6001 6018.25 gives -0.07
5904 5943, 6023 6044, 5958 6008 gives 0.01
